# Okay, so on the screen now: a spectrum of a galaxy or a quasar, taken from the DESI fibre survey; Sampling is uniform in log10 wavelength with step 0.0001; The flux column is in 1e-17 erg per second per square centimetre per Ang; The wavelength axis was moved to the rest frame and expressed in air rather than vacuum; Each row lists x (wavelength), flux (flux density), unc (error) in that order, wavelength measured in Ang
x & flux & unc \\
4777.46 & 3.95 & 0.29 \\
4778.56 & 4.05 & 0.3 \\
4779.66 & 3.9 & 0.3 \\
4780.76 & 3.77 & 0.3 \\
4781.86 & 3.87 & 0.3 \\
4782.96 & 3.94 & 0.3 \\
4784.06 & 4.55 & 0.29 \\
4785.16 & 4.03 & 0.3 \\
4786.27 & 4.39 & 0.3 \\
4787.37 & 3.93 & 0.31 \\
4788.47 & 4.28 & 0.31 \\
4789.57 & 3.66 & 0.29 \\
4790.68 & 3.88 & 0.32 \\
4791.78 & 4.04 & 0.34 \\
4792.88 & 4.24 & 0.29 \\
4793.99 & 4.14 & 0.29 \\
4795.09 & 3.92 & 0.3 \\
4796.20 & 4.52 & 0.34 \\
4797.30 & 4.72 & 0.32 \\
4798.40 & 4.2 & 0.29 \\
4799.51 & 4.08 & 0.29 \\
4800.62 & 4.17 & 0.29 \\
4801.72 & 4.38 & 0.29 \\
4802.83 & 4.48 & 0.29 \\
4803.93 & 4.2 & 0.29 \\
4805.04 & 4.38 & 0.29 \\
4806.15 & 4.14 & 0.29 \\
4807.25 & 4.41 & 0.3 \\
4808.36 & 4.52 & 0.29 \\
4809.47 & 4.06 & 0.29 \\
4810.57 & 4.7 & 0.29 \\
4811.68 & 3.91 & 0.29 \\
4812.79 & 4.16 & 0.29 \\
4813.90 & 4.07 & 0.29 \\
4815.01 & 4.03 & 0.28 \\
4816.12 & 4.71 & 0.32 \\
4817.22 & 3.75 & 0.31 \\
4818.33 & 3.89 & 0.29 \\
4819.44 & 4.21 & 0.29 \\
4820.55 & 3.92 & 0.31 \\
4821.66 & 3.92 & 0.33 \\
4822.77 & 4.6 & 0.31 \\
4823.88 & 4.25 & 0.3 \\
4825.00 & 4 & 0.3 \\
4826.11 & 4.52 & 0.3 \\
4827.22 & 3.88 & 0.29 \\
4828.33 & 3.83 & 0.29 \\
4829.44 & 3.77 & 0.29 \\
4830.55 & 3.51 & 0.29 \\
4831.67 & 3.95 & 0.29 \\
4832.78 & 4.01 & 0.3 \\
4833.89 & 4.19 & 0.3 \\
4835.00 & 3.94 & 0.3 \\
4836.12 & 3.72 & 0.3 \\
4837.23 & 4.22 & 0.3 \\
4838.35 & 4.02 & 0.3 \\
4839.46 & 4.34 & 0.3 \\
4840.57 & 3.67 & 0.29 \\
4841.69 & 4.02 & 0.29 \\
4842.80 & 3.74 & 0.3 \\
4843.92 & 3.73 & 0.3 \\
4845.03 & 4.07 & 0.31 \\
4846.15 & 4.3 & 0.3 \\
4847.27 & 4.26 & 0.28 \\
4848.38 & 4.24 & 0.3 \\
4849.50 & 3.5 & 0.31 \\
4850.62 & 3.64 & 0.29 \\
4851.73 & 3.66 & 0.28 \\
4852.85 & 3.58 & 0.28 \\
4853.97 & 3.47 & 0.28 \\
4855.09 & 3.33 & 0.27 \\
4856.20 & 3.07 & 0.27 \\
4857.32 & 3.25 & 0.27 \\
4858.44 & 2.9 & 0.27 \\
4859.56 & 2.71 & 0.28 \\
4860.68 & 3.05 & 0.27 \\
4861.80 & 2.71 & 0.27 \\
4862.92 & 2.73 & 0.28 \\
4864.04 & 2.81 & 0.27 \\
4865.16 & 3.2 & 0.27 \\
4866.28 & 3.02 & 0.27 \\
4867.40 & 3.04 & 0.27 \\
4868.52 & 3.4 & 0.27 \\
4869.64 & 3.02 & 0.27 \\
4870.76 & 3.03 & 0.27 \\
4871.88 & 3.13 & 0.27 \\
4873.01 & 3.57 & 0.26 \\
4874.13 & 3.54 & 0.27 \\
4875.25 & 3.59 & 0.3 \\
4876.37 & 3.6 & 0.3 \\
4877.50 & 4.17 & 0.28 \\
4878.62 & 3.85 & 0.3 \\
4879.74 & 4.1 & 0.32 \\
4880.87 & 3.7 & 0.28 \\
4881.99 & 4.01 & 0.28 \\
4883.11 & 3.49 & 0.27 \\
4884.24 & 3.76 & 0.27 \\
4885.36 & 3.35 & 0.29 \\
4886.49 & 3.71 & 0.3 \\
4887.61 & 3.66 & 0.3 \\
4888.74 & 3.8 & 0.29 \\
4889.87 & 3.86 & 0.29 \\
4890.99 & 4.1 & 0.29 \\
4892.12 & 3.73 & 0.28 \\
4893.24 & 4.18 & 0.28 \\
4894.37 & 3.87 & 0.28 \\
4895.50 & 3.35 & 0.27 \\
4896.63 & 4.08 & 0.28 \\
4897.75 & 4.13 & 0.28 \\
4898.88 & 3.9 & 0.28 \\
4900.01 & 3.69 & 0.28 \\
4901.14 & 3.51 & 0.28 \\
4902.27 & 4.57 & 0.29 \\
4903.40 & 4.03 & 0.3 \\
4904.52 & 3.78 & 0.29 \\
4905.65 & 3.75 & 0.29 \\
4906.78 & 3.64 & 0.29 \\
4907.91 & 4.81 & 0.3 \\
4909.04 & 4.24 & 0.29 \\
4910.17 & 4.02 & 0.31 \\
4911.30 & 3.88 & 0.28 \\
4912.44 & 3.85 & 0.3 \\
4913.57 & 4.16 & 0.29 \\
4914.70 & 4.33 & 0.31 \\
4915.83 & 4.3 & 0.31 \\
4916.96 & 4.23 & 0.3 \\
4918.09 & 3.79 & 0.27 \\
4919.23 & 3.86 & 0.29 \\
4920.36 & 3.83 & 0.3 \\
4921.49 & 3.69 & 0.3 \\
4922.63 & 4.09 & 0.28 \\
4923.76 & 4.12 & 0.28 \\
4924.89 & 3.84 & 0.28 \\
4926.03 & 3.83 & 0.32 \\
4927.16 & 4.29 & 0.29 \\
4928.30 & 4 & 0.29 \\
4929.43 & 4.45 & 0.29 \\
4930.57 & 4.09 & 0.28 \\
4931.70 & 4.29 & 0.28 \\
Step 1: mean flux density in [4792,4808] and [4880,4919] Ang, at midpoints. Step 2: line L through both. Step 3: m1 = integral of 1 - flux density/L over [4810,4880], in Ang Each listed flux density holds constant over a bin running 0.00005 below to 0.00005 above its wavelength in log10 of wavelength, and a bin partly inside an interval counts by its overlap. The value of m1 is 6.8 Ang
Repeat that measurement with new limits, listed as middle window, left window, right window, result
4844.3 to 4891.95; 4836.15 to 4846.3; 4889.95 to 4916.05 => 5.80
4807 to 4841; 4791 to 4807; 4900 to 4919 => 1.00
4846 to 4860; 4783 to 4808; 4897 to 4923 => 2.02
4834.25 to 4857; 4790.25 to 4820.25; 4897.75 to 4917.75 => 1.79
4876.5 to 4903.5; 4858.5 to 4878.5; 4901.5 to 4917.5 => -1.33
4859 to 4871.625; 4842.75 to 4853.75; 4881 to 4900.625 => 2.83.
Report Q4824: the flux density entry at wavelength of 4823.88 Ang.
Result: 4.25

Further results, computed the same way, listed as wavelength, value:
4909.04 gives 4.24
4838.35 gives 4.02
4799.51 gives 4.08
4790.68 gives 3.88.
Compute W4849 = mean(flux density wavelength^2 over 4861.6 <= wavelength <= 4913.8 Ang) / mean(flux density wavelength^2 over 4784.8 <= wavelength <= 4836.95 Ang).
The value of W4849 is 0.92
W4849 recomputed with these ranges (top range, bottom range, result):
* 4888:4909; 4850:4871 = 1.27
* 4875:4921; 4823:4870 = 1.10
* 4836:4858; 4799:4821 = 0.91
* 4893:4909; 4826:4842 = 1.03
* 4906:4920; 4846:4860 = 1.19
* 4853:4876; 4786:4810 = 0.77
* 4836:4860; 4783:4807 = 0.90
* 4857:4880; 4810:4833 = 0.81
